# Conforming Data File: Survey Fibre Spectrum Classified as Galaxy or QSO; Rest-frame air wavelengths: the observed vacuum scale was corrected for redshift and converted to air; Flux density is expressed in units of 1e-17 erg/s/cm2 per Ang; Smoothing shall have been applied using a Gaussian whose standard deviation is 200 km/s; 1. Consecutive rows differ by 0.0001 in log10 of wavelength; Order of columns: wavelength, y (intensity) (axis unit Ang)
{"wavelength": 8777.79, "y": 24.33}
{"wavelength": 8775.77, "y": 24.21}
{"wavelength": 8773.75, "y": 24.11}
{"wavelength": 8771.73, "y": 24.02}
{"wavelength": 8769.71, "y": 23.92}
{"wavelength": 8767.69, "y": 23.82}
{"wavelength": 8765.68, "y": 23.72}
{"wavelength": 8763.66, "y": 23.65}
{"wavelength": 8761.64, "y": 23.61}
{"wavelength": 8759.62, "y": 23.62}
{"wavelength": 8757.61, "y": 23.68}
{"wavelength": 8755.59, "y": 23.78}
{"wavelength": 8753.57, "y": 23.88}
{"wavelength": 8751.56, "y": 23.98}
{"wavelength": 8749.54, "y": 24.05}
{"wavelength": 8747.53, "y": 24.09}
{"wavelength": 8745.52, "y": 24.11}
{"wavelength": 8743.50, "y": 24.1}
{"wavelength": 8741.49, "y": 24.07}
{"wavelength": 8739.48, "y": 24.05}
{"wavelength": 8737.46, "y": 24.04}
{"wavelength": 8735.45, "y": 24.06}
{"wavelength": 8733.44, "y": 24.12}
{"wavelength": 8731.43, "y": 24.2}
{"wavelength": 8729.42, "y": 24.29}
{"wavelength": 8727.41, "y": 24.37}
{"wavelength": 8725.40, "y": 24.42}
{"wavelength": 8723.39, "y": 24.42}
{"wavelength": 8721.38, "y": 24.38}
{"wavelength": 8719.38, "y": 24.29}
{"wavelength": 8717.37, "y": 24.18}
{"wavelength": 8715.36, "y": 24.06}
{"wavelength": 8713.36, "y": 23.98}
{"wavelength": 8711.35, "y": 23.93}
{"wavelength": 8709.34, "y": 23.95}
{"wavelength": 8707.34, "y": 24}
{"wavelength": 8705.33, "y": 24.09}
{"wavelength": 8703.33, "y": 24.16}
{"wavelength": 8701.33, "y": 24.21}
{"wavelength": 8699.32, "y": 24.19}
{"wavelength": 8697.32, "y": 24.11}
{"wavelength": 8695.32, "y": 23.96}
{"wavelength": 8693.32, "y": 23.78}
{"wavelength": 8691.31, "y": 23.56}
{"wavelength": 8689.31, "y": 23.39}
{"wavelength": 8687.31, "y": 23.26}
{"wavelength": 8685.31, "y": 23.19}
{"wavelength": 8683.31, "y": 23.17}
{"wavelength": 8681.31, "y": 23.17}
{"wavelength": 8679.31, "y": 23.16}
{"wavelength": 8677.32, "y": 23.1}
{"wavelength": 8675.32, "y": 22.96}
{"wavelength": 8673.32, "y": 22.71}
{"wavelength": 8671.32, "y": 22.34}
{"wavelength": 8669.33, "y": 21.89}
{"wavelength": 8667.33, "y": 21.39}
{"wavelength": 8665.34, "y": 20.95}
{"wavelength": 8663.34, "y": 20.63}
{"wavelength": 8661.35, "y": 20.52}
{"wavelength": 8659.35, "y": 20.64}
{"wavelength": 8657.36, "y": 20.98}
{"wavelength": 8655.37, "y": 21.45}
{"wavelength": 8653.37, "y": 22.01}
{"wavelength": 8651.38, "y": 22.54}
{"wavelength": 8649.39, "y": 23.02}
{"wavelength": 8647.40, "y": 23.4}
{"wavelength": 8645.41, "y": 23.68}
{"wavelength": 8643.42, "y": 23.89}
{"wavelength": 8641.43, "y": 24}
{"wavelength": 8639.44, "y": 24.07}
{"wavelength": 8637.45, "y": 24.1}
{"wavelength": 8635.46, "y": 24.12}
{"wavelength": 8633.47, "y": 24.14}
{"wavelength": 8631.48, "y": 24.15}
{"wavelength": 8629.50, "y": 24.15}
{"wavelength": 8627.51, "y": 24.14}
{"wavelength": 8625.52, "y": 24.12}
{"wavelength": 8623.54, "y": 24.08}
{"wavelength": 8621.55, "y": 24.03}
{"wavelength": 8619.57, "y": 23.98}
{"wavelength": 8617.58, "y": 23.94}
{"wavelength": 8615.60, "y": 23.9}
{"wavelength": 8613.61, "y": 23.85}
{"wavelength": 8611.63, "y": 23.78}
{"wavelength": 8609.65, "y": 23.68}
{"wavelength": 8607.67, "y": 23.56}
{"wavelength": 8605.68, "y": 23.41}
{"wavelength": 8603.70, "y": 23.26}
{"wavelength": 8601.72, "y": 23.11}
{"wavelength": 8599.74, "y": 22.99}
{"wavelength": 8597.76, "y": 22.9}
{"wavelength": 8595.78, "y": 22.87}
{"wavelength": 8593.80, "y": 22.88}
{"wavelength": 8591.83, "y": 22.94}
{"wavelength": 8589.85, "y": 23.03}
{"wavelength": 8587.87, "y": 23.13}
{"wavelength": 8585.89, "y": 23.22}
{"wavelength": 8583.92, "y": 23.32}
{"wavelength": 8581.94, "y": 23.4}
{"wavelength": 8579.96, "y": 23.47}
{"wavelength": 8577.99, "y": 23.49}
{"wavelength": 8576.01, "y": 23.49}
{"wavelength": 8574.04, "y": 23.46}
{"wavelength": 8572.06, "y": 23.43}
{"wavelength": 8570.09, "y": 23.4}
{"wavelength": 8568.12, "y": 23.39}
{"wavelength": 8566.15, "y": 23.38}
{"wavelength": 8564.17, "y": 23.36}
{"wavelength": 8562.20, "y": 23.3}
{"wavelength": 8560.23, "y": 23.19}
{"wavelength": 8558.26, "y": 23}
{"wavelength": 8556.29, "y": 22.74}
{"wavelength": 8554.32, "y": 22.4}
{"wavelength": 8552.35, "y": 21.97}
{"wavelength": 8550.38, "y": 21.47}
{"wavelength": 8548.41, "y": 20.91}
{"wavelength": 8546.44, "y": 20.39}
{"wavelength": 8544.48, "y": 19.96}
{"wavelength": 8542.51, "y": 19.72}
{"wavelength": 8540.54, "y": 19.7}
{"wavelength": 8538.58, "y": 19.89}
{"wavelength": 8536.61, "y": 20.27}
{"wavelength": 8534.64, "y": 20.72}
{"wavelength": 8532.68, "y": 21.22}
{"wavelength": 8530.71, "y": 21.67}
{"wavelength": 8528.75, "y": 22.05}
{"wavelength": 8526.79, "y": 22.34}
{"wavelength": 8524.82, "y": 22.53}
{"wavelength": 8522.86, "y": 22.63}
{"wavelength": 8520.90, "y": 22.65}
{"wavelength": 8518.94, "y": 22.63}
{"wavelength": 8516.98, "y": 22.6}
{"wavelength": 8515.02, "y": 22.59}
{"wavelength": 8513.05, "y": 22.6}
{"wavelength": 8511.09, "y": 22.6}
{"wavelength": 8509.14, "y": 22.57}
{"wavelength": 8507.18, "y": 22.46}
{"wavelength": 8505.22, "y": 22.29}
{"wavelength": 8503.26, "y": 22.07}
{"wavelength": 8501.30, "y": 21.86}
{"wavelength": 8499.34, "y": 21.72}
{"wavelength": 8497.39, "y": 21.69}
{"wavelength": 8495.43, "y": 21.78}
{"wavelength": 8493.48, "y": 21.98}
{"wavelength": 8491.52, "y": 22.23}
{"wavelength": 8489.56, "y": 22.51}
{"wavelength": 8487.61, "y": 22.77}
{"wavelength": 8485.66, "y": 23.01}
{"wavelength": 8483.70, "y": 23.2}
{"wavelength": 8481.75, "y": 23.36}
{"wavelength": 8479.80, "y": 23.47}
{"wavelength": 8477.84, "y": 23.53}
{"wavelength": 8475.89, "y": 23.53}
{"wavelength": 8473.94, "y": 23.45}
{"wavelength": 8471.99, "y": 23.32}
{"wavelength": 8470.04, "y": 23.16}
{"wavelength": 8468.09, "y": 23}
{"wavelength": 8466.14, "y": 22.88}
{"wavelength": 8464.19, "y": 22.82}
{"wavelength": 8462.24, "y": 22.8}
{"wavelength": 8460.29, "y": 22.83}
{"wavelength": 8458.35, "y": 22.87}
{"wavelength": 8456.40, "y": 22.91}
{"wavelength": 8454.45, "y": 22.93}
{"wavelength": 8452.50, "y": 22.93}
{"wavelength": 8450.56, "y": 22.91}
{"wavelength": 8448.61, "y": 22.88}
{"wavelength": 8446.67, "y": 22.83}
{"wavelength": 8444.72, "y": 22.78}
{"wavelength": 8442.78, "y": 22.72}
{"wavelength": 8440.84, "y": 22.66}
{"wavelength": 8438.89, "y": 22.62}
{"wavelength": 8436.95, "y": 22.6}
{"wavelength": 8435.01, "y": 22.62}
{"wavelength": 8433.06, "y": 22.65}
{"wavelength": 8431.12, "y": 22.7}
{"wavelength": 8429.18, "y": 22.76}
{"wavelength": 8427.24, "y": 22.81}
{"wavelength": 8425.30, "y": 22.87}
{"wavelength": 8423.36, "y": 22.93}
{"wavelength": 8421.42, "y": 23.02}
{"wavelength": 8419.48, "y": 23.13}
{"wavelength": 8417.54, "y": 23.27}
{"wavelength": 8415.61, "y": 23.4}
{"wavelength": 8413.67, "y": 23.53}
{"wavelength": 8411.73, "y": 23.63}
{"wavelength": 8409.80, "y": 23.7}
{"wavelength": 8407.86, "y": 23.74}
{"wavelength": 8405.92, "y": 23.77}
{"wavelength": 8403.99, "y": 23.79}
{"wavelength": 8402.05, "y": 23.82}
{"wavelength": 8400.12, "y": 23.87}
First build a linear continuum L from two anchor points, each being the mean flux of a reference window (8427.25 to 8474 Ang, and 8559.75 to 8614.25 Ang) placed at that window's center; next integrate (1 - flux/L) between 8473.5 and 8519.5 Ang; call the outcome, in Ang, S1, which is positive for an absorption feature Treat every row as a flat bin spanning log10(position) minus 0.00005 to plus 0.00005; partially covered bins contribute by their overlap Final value 0.8 Ang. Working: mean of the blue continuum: 22.8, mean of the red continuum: 23.3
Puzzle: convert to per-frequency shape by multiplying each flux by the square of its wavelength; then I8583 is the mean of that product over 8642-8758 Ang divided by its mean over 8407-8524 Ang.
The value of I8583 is 1.1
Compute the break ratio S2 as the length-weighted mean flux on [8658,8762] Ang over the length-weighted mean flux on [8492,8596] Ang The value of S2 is 1.05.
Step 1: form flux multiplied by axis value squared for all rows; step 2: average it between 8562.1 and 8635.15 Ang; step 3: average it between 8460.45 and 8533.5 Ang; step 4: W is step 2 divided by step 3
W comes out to 1.07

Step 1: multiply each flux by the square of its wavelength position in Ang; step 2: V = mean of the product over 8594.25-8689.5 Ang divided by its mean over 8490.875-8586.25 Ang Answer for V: 1.1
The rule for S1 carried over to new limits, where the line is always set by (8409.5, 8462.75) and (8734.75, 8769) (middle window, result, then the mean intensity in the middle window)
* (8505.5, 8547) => 2.82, 21.6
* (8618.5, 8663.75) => 0.77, 23.2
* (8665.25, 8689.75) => 0.99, 22.7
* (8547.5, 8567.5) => 0.61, 22.6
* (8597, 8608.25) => 0.12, 23.2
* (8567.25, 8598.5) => 0.19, 23.2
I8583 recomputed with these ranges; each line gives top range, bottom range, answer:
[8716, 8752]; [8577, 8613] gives 1.07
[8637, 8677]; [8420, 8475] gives 1.03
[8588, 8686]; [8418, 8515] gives 1.05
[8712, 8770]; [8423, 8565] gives 1.14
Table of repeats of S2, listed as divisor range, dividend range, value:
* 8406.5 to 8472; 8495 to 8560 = 0.95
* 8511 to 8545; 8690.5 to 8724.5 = 1.12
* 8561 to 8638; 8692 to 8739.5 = 1.02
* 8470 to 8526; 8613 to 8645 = 1.06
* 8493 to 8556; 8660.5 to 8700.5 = 1.05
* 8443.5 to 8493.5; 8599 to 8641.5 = 1.04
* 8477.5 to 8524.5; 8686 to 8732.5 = 1.07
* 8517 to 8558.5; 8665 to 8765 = 1.10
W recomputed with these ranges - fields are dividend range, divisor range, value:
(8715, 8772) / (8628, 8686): 1.08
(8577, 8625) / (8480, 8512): 1.07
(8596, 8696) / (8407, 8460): 1.06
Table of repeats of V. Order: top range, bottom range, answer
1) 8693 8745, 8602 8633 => 1.04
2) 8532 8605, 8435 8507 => 1.01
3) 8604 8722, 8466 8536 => 1.08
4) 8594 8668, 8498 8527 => 1.06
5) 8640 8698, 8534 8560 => 1.11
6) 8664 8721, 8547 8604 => 1.05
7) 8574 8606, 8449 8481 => 1.03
